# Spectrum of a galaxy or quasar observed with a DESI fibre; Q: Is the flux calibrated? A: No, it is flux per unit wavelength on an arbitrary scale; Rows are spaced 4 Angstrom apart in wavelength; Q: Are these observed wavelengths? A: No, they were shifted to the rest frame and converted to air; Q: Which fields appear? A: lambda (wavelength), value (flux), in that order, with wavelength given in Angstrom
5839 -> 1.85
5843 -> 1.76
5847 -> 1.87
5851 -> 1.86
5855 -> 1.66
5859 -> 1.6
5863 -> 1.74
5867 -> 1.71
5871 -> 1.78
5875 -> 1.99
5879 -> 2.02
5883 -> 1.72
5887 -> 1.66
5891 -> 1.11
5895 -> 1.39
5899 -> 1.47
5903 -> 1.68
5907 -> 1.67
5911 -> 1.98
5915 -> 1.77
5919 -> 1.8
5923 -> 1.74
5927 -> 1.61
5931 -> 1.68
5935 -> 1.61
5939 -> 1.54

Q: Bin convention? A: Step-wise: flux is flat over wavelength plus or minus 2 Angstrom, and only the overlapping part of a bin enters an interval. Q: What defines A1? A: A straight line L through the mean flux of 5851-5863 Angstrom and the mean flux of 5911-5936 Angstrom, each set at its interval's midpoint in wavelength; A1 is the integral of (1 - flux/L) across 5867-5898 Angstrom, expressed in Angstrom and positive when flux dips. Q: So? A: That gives 0.7 Angstrom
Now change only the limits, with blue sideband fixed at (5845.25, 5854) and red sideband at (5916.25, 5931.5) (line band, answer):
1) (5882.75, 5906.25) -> 3.5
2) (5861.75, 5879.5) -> -0.3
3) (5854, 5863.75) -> 0.9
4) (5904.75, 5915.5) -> -0.4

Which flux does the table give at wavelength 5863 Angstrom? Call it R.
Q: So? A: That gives 1.74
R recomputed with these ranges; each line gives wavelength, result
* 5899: 1.47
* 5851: 1.86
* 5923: 1.74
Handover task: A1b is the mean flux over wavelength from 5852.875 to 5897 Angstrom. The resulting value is 1.67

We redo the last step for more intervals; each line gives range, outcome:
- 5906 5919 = 1.82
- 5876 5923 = 1.67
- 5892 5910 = 1.55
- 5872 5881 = 1.98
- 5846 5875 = 1.76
